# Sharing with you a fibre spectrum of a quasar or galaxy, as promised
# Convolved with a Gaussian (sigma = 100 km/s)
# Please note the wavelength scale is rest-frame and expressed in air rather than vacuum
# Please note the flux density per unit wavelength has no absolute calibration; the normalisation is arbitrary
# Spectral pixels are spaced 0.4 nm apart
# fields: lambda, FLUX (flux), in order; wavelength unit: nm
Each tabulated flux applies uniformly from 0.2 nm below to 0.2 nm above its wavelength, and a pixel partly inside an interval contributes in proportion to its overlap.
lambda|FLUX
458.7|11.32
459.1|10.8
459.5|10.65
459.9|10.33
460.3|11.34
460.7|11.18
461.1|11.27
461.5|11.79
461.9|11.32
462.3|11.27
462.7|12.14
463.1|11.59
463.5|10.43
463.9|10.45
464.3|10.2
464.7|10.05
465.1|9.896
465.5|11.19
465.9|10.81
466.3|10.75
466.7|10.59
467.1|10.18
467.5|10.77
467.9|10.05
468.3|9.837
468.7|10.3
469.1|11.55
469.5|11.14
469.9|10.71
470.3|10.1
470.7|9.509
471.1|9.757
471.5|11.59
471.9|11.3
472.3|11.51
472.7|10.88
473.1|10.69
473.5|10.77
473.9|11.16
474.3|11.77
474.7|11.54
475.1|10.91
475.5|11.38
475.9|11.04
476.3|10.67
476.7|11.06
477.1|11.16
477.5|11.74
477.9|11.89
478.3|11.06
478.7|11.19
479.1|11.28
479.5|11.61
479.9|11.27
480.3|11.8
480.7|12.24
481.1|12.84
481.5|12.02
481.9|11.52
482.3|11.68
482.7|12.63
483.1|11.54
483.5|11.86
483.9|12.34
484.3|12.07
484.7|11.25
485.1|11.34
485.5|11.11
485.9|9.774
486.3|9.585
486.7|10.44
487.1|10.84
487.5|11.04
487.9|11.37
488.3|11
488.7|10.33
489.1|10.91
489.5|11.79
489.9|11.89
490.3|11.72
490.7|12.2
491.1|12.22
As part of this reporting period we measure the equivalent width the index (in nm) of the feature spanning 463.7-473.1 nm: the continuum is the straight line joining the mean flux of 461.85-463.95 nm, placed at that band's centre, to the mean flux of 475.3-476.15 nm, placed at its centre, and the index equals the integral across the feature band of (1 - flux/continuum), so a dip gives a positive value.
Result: 0.54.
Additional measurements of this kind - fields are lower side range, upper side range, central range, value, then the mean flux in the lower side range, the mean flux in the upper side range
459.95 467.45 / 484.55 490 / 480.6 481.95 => -0.17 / 10.9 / 10.9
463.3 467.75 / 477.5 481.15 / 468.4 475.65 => 0.08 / 10.5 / 11.6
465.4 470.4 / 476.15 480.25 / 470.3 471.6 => 0.08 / 10.6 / 11.3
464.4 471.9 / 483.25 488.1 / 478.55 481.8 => -0.26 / 10.5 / 11.1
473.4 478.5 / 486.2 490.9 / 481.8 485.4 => -0.20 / 11.3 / 11.1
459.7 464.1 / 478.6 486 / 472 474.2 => 0.08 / 11.2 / 11.7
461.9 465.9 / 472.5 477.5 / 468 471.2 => 0.18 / 10.8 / 11.1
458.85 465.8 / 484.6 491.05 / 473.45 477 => -0.05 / 10.9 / 11.1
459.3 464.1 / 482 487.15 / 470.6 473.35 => 0.10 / 11.1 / 11.3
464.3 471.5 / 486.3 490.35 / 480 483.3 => -0.36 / 10.4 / 11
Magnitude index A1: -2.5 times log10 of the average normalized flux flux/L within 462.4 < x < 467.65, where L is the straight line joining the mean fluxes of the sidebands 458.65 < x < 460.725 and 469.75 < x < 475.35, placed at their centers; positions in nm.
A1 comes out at 0.02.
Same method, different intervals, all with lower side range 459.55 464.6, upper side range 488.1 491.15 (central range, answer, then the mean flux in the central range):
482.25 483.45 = -0.06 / 12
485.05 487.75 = 0.09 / 10.6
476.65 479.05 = -0.01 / 11.4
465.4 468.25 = 0.06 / 10.6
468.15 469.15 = 0.07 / 10.5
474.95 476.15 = 0.02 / 11.1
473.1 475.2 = 0.01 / 11.2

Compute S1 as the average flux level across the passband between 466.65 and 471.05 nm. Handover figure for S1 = 10.4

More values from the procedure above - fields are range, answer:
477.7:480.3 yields 11.4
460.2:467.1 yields 10.9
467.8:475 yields 10.8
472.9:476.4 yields 11.1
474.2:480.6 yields 11.3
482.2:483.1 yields 12.1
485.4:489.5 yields 10.7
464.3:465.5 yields 10.2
